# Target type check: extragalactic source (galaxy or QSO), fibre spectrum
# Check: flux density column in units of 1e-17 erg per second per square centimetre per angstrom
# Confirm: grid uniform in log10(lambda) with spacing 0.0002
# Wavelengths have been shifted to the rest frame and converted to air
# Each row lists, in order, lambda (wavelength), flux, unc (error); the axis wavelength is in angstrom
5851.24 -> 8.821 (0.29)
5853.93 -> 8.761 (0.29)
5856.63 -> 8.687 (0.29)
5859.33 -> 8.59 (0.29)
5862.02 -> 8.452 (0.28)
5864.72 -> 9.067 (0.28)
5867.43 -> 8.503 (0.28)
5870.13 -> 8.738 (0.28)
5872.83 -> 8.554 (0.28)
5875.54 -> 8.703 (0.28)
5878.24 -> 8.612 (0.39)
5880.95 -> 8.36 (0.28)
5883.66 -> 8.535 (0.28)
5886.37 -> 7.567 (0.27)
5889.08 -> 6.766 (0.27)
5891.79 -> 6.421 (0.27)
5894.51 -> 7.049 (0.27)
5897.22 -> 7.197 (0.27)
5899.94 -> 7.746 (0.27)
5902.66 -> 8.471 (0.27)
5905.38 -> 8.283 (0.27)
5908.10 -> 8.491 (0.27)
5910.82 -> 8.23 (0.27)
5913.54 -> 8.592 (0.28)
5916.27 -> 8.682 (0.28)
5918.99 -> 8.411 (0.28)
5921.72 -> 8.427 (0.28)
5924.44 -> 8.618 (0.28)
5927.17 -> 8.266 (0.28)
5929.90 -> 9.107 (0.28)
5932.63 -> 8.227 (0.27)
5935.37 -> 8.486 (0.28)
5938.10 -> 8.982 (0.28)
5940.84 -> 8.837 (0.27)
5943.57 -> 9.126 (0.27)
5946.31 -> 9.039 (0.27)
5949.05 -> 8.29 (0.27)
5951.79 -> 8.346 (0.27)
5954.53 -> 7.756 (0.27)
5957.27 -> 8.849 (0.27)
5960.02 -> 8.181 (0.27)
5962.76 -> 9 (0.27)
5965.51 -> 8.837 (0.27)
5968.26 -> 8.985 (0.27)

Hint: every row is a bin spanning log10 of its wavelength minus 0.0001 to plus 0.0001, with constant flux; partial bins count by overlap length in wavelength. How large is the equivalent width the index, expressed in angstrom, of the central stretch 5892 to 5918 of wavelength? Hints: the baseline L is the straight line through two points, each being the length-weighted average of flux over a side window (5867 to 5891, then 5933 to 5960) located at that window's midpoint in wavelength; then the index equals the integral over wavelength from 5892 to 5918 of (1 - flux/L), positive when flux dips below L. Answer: 1.1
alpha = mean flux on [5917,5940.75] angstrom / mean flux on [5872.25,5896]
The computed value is 1.10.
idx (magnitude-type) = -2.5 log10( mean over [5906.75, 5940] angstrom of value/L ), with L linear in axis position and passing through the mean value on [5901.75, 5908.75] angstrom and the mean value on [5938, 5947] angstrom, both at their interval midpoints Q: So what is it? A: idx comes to 0.02 mag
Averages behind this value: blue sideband 8.4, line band 8.55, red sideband 8.99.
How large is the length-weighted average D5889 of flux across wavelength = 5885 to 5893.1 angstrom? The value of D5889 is 6.93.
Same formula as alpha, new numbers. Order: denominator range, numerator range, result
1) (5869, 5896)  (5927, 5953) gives 1.10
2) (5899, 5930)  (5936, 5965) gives 1.03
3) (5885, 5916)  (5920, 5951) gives 1.12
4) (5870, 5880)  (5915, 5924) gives 0.99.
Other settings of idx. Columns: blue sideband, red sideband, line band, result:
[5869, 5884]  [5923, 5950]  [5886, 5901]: 0.21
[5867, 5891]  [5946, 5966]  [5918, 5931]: -0.02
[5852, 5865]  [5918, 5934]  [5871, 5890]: 0.06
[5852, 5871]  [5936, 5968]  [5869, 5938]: 0.06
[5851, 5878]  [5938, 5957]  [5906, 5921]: 0.02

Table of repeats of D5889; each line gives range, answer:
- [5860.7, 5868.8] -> 8.67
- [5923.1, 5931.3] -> 8.66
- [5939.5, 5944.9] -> 8.99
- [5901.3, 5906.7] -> 8.37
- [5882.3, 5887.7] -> 8.05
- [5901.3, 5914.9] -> 8.41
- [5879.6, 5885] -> 8.45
